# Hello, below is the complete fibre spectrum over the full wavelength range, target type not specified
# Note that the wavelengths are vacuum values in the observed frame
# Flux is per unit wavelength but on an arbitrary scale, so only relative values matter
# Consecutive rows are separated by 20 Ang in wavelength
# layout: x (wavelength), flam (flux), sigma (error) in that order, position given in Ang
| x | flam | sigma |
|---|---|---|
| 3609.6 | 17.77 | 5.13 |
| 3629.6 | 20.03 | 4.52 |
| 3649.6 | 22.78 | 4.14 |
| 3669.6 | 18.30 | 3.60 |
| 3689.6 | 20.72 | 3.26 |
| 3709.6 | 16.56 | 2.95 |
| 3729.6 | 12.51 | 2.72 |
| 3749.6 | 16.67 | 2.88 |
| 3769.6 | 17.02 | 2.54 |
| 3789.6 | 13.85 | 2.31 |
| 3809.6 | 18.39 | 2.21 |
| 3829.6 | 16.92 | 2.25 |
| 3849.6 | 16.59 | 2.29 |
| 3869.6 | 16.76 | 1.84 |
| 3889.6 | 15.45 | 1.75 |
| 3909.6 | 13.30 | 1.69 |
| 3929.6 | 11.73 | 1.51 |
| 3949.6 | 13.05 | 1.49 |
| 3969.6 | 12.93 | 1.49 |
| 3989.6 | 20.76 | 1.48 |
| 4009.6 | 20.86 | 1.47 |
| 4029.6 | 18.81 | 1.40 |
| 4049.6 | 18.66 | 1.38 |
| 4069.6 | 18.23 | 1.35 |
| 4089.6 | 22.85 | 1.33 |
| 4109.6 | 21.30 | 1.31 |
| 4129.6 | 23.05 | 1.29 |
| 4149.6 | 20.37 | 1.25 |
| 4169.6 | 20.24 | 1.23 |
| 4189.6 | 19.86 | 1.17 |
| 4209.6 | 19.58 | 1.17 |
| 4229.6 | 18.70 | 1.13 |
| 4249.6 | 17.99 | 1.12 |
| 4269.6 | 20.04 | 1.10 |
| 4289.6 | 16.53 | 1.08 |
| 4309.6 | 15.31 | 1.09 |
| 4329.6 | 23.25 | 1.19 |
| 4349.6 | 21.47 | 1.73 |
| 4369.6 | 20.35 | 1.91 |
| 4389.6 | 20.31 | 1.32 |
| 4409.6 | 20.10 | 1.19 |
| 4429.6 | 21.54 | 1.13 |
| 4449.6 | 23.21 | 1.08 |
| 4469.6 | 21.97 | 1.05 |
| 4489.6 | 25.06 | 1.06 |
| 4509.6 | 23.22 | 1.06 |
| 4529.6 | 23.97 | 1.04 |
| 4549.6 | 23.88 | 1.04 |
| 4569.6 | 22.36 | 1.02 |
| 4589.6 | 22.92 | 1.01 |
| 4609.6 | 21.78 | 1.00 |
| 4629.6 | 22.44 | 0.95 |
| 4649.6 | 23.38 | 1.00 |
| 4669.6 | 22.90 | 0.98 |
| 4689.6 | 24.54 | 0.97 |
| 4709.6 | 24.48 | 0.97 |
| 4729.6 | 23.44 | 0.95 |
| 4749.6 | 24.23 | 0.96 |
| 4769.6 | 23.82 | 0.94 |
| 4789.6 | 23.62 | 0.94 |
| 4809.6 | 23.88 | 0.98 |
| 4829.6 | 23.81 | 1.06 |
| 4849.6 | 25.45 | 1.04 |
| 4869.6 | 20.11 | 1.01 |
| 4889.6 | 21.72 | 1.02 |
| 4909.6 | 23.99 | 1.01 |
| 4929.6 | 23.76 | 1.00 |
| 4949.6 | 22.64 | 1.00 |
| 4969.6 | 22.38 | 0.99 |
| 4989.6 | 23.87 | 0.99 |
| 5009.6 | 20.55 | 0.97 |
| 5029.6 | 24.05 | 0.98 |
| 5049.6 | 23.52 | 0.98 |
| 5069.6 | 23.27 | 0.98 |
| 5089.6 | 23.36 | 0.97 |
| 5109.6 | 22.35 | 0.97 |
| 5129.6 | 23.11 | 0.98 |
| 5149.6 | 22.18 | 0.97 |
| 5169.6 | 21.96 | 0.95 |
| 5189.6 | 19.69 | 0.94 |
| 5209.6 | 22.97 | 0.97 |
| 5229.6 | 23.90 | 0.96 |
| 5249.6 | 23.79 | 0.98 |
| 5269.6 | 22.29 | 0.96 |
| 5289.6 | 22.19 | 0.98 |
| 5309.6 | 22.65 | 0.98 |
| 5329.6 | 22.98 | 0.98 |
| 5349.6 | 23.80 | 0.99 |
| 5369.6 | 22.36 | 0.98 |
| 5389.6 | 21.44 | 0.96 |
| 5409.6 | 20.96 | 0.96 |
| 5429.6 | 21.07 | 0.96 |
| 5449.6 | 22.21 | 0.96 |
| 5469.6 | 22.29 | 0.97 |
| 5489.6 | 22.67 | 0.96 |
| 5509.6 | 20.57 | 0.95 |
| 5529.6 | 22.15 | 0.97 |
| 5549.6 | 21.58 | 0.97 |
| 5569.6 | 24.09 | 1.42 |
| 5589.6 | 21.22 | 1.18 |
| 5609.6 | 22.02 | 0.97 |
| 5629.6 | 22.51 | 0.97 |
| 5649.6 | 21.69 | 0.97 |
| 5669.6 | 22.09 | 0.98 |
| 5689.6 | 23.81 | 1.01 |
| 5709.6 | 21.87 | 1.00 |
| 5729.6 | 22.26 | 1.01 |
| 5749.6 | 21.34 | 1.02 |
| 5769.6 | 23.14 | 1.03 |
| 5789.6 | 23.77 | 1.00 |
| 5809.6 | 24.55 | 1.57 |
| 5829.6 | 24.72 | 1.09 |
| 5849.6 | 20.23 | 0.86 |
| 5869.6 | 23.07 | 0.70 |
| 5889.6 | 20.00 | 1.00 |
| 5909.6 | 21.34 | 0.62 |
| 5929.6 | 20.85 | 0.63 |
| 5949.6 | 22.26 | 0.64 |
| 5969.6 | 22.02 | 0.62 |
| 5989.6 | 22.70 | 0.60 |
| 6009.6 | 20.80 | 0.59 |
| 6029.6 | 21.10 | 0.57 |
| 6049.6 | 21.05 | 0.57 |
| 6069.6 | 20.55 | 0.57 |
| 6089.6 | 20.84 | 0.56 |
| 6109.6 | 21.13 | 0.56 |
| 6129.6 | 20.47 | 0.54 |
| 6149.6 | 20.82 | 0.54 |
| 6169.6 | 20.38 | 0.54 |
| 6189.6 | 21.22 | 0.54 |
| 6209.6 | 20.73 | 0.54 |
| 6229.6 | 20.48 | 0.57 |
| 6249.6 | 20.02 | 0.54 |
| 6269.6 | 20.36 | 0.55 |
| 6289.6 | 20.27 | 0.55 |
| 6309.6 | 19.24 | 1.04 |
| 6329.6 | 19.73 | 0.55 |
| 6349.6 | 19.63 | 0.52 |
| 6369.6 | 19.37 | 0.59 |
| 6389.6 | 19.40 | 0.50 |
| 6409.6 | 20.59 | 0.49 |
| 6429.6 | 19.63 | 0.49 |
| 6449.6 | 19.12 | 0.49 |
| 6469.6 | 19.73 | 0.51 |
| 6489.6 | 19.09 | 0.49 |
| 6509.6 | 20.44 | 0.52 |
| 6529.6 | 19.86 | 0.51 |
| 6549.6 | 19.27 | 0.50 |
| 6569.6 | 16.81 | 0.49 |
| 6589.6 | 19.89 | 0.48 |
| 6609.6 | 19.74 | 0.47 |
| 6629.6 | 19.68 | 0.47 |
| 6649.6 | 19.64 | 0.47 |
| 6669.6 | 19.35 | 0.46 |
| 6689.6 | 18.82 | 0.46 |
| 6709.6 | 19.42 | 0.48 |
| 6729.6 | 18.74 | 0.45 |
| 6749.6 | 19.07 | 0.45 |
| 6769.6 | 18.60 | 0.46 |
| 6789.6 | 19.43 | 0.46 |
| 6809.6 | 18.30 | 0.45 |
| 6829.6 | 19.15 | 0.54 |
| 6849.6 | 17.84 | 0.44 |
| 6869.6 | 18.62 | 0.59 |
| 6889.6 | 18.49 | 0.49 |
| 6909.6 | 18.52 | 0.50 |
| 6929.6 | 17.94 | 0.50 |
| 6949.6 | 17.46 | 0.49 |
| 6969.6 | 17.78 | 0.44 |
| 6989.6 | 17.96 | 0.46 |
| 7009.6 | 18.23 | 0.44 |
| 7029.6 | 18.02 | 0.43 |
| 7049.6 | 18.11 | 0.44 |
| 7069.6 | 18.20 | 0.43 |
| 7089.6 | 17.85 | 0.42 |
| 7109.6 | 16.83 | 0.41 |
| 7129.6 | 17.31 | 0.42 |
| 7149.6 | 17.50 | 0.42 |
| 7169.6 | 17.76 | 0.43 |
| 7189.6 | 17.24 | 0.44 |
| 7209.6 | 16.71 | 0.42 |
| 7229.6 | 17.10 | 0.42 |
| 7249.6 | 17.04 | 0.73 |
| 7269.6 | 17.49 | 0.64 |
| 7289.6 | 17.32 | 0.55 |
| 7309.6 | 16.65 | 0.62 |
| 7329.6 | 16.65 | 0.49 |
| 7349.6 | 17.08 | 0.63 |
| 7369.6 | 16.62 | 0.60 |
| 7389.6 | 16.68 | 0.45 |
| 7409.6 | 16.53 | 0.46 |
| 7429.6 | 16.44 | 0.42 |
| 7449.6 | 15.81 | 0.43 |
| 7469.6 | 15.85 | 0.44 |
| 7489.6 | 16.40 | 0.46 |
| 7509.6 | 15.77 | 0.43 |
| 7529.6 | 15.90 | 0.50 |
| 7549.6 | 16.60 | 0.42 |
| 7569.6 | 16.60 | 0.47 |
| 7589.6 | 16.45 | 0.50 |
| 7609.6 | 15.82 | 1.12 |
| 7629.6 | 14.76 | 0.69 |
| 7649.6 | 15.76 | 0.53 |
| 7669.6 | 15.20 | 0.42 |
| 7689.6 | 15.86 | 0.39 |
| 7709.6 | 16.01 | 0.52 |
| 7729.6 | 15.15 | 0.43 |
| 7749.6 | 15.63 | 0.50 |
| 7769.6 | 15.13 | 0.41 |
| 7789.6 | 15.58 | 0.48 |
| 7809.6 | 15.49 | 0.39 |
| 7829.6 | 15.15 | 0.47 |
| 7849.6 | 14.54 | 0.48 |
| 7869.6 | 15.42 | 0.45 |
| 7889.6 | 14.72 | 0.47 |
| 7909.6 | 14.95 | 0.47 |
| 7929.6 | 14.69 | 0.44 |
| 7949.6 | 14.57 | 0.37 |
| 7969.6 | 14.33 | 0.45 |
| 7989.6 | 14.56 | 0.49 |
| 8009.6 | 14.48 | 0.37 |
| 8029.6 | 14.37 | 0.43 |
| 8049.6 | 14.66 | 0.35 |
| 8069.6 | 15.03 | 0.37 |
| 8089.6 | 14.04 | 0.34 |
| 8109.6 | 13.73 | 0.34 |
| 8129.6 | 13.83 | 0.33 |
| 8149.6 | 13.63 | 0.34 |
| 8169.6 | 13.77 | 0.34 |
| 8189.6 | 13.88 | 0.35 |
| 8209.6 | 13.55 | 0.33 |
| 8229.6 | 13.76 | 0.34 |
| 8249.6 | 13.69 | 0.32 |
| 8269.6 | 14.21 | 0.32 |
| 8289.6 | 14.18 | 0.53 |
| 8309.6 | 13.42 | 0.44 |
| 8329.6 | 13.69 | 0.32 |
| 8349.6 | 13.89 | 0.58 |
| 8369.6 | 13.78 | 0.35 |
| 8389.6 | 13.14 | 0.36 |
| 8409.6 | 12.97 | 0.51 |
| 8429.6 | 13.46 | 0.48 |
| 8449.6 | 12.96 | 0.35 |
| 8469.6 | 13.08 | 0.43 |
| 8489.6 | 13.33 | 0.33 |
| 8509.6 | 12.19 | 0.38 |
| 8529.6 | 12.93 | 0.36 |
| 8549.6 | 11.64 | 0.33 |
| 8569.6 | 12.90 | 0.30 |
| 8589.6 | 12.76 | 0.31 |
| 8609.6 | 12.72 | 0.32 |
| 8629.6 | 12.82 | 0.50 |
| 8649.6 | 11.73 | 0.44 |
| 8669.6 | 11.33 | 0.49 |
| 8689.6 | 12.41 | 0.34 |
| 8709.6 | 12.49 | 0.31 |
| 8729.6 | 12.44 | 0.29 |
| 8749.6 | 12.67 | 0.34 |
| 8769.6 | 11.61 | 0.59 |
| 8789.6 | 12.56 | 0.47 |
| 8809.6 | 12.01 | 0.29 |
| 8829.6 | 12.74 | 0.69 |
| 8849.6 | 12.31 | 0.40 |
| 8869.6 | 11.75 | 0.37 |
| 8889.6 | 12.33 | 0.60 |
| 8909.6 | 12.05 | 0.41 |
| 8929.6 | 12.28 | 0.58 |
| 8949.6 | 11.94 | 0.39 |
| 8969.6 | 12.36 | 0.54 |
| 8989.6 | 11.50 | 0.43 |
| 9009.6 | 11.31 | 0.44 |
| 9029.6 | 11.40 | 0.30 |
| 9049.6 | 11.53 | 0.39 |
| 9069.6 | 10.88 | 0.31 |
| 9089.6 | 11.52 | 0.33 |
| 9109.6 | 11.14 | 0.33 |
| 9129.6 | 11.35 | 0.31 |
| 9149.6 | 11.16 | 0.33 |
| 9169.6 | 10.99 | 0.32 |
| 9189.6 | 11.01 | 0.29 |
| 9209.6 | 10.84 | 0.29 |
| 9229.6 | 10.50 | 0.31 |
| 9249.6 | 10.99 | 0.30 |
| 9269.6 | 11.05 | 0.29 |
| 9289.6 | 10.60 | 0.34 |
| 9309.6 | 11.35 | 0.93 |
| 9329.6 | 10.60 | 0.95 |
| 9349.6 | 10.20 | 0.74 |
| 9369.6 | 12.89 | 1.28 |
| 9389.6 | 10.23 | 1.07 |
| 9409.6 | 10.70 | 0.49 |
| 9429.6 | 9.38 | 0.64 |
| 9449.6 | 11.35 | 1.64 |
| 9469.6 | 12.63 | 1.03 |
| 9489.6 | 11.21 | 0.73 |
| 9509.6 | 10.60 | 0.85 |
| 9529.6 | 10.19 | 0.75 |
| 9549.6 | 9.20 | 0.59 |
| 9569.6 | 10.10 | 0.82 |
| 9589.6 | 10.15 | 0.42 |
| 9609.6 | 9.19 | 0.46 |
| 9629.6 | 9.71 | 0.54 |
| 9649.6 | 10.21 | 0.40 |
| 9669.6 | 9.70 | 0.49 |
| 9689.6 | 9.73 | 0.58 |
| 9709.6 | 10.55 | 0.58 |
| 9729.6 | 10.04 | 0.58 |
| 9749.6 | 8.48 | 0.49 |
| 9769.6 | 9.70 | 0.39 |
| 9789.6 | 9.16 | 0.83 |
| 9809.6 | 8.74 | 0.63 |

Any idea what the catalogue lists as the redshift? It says 0.00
